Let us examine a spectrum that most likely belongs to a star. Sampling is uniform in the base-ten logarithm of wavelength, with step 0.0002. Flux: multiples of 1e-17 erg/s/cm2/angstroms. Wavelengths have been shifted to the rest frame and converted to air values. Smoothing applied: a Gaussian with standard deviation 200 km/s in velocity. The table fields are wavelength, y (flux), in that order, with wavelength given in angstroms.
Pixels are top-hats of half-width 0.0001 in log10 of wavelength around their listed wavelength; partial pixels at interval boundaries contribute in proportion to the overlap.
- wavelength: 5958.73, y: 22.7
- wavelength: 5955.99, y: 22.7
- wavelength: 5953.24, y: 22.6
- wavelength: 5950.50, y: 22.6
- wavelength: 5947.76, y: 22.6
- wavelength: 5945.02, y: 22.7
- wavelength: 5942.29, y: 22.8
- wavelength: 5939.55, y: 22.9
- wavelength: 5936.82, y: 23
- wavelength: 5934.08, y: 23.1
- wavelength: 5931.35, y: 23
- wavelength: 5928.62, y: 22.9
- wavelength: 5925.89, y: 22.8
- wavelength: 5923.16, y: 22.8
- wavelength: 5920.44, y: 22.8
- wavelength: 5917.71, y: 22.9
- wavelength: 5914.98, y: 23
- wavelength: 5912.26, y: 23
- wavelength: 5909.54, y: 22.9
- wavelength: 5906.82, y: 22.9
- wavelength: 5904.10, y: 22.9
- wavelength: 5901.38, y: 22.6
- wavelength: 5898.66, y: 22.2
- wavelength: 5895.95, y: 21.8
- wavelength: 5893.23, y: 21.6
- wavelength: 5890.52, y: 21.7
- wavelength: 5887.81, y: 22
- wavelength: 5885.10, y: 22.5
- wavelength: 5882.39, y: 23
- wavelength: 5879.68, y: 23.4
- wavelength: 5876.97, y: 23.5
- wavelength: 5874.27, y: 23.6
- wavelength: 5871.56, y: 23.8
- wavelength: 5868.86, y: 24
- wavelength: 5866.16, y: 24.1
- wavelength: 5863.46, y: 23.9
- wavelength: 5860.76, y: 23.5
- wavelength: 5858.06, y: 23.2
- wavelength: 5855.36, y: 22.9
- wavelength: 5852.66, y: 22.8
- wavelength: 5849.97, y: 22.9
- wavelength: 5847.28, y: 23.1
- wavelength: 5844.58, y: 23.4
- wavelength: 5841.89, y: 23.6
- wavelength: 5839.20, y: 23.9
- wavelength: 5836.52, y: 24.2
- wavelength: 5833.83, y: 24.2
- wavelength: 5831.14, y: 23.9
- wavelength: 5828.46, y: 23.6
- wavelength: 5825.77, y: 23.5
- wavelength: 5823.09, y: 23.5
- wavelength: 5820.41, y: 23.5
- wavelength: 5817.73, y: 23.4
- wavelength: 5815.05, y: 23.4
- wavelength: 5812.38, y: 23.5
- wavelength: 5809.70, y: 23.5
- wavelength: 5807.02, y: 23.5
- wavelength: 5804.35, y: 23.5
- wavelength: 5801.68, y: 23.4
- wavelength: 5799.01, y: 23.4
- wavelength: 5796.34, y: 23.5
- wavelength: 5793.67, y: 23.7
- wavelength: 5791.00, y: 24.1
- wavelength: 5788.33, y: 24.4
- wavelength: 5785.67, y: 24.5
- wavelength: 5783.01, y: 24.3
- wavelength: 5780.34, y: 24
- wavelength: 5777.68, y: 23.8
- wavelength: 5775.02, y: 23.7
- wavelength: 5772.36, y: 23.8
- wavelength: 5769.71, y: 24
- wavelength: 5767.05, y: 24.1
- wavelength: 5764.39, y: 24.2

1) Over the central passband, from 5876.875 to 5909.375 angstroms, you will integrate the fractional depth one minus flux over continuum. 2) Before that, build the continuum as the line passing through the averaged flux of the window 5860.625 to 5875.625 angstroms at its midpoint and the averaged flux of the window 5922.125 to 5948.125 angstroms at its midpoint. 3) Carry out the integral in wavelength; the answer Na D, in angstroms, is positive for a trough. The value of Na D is 1.39 angstroms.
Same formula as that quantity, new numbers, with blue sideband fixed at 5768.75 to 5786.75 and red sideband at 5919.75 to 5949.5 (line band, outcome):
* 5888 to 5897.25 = 0.6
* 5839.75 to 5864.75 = 0.2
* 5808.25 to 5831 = 0.2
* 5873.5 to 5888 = 0.1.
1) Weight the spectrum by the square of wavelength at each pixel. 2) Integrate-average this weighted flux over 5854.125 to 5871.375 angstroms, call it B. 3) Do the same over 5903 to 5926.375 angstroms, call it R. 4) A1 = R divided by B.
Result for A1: 1.0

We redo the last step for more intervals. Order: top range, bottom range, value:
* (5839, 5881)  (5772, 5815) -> 1.01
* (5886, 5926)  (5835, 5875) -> 0.97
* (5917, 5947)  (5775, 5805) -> 1.01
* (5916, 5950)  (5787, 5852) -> 1.01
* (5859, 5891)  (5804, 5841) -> 1.00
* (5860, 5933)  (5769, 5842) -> 1.00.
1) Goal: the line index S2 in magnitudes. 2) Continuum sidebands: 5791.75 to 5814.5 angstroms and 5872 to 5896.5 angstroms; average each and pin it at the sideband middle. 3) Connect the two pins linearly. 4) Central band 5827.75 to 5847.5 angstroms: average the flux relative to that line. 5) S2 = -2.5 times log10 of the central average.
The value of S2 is -0.03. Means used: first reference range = 23.5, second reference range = 22.6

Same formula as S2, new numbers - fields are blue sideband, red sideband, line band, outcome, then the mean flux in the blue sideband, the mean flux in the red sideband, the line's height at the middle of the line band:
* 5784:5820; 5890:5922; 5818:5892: -0.013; 23.7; 22.6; 23.1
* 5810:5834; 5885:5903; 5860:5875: -0.058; 23.6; 22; 22.6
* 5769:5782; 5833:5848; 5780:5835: 0.004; 23.9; 23.7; 23.8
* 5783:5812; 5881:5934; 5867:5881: -0.033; 23.8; 22.6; 23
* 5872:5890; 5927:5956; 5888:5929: 0.016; 23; 22.8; 22.9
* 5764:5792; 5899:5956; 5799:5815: 0.016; 24.1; 22.8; 23.8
